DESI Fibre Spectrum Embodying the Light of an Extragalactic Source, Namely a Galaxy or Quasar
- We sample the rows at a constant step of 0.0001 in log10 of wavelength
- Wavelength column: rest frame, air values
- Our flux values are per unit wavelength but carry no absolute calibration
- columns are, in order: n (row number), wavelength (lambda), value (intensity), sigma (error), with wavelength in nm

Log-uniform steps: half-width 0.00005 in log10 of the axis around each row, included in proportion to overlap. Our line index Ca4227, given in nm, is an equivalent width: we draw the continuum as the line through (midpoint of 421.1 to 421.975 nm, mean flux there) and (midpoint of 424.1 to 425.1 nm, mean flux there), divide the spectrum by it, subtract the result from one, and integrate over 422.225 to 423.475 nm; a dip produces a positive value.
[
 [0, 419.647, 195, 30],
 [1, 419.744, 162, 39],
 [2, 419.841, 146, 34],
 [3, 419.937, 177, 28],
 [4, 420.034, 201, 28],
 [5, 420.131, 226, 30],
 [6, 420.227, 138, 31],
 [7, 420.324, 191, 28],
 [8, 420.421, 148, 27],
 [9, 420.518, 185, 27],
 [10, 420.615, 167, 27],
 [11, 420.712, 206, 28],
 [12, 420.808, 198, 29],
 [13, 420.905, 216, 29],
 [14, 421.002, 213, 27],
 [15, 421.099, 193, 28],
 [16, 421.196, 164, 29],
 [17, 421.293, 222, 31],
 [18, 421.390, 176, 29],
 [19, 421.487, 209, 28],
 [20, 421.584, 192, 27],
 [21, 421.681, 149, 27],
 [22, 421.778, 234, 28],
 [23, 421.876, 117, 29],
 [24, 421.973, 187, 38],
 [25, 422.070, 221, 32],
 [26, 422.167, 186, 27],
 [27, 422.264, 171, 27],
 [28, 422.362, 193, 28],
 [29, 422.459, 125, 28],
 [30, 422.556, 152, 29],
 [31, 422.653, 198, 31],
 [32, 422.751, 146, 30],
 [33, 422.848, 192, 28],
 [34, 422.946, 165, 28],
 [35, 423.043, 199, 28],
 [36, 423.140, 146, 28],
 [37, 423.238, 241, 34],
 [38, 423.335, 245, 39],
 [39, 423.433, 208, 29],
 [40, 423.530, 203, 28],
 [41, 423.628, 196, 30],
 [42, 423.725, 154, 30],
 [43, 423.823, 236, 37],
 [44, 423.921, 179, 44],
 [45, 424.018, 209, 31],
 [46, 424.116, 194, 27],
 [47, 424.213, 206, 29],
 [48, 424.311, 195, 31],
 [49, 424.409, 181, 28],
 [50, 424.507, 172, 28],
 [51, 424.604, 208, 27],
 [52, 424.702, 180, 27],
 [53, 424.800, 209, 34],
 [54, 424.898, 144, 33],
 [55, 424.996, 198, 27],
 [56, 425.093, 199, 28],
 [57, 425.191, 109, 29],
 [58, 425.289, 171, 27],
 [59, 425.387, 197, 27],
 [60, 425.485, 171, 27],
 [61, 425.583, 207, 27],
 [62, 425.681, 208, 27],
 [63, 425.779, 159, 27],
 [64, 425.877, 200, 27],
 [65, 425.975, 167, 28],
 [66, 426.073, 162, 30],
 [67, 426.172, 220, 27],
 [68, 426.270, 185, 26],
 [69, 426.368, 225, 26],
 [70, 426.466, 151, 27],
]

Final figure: 0.02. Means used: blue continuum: 184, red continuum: 189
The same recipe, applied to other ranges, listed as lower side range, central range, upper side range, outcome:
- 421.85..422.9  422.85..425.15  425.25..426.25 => -0.19 nm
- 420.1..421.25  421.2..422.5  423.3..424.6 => 0.05 nm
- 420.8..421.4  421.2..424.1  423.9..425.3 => 0.07 nm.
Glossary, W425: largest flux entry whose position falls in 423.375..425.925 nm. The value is 236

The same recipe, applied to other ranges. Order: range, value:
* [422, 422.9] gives 221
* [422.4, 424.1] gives 245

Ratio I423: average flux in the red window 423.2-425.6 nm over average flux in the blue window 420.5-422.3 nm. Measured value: 1.01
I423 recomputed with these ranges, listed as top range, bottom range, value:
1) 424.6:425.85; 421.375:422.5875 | 1.01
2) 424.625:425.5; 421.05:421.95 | 0.96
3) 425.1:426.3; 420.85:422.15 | 0.94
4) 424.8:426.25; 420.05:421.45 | 0.95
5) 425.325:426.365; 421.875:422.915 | 1.09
